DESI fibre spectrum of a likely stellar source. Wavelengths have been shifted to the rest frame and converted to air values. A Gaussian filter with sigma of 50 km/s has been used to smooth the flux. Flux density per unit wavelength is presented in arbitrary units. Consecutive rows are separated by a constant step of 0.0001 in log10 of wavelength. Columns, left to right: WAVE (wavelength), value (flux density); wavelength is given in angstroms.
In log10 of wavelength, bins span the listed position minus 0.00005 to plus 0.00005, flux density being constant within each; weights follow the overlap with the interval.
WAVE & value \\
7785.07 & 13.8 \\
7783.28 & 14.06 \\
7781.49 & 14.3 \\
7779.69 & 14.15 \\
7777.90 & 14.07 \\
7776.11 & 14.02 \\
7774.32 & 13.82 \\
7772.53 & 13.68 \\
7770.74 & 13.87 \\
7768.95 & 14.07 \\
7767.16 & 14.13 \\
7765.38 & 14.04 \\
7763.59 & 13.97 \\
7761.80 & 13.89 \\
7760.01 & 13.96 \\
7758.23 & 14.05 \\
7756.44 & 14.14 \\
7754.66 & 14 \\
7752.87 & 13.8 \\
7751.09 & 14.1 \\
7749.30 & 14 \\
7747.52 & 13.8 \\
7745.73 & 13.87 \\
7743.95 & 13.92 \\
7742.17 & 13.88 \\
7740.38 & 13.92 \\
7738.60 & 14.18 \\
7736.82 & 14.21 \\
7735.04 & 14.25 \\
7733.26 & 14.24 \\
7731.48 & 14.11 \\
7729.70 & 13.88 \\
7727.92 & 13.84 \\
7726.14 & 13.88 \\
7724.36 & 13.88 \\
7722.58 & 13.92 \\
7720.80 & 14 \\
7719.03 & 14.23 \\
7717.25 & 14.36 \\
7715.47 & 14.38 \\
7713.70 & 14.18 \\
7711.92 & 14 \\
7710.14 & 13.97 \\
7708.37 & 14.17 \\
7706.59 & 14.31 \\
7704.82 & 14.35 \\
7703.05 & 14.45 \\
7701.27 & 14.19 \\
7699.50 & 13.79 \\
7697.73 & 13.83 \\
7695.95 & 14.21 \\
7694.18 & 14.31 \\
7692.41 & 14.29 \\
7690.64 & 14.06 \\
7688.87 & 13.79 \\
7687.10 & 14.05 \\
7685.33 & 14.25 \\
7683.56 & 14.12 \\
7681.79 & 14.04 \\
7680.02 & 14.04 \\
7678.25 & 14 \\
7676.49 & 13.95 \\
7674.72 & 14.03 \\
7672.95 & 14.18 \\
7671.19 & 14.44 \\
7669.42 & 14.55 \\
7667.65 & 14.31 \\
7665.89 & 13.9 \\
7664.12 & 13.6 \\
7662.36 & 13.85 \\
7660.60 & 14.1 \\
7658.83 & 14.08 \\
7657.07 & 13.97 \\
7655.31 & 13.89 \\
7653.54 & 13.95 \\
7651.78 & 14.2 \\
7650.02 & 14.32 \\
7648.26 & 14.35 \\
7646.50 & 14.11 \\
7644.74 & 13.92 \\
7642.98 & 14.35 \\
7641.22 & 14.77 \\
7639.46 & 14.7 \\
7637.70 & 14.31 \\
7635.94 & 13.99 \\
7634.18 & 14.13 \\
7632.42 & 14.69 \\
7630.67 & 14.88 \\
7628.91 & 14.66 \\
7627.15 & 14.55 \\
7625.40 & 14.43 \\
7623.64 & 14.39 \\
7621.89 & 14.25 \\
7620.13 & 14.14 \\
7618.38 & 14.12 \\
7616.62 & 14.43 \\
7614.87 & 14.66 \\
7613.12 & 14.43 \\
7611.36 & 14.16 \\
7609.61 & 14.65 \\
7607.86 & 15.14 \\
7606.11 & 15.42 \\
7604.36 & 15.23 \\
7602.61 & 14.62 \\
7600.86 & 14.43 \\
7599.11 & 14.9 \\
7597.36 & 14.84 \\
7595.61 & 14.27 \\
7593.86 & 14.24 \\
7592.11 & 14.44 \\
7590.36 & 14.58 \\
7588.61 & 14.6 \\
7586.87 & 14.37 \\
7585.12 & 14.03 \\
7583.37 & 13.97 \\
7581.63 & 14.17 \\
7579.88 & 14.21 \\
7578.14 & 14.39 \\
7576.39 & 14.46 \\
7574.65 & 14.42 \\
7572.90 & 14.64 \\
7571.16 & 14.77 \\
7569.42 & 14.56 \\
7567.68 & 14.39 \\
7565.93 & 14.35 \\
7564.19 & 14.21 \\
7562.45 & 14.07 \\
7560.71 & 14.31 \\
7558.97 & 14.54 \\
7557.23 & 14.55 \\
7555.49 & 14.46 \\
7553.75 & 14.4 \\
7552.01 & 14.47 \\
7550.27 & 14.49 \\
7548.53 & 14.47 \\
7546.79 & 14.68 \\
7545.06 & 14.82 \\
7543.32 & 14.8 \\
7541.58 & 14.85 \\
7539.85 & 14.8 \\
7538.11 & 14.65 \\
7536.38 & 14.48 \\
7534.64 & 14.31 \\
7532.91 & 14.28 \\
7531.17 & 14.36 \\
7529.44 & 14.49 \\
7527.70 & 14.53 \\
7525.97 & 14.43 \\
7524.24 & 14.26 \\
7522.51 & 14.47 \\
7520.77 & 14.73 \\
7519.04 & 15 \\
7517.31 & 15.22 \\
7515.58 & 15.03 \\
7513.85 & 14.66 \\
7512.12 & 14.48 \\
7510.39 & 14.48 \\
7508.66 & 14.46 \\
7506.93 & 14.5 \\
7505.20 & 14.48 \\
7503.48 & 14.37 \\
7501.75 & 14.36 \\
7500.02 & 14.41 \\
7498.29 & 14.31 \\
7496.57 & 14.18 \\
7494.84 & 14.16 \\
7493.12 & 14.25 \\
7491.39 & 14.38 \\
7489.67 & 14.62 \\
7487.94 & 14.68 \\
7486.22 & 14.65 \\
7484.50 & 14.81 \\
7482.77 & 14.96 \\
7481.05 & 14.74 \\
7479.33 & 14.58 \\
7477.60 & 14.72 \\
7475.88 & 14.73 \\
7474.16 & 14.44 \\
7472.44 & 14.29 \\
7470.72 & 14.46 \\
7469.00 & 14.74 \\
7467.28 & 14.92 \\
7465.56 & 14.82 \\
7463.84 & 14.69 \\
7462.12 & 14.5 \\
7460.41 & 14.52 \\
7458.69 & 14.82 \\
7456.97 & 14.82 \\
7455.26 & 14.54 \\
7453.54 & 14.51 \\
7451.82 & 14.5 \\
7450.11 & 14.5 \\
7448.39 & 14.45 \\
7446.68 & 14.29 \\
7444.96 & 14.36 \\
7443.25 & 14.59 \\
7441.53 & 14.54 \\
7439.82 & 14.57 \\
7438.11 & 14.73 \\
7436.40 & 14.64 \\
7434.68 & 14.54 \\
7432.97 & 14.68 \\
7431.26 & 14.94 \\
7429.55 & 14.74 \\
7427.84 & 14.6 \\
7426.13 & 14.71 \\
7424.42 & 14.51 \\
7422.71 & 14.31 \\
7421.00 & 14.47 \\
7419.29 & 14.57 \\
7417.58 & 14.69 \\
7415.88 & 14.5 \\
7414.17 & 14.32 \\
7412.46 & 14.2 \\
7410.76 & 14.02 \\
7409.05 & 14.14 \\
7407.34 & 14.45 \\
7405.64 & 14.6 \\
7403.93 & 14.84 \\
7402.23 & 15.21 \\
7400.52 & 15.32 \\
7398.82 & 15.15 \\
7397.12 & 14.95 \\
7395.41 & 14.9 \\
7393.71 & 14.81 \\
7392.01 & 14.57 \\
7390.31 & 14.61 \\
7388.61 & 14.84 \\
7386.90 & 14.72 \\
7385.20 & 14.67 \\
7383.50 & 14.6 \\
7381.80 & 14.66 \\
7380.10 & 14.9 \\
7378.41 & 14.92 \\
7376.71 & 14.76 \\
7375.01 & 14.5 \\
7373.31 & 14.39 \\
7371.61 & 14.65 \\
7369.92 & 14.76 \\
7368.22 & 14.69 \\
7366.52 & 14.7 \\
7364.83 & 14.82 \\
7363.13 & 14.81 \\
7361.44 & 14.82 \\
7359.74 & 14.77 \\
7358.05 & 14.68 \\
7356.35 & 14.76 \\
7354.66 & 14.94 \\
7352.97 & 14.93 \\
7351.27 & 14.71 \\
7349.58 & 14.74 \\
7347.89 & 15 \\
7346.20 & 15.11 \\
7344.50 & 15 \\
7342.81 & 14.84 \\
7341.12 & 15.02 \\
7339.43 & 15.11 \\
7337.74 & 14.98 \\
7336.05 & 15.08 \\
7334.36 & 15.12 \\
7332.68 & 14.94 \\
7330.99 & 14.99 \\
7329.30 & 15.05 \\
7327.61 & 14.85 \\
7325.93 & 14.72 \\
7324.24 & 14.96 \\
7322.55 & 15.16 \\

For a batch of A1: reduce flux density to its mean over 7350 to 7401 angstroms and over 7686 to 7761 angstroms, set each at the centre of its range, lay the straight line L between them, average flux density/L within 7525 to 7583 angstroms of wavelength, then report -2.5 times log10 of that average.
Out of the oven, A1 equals 0.00 mag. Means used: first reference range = 14.8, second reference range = 14.1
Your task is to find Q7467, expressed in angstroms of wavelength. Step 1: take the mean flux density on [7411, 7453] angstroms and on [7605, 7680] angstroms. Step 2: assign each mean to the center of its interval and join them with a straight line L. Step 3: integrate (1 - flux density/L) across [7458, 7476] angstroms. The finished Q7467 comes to -0.2 angstroms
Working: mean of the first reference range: 14.5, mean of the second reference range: 14.3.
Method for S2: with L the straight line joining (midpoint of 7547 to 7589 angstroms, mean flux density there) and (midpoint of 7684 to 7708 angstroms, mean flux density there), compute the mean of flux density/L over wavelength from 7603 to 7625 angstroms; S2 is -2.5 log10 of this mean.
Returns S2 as -0.02 mag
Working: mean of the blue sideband 14.4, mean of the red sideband 14.1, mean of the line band 14.6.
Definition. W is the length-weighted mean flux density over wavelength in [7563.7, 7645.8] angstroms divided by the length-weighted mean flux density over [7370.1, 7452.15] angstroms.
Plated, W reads 0.99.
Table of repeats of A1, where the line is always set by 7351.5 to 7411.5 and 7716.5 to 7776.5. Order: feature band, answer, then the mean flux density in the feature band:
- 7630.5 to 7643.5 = -0.02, 14.5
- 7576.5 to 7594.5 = 0.00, 14.3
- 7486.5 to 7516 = 0.00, 14.5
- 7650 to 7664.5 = 0.01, 14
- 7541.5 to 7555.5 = -0.01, 14.6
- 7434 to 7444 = 0.00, 14.6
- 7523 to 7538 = 0.00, 14.4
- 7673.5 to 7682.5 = 0.01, 14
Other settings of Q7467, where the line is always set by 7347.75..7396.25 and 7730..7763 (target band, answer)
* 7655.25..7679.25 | 0.17 angstroms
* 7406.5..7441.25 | 0.30 angstroms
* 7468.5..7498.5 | -0.03 angstroms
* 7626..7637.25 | -0.19 angstroms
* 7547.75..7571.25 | -0.07 angstroms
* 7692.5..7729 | -0.08 angstroms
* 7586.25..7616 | -0.73 angstroms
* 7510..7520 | -0.25 angstroms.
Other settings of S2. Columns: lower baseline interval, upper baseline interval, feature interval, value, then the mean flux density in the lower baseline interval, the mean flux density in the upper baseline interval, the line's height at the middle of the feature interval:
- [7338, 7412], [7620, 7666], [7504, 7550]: -0.010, 14.8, 14.2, 14.5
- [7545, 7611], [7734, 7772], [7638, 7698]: 0.009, 14.5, 14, 14.2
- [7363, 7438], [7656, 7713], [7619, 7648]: -0.014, 14.7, 14.1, 14.2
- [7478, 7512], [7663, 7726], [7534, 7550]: -0.018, 14.5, 14.1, 14.4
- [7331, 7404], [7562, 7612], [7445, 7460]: 0.013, 14.8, 14.5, 14.7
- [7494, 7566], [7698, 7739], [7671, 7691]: 0.010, 14.5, 14.1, 14.2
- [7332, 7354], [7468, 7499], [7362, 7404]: 0.004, 15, 14.5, 14.8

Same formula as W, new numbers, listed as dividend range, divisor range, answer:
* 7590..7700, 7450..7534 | 0.98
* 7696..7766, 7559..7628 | 0.97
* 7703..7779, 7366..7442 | 0.96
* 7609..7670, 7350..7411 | 0.97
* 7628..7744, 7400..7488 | 0.97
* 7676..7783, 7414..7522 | 0.96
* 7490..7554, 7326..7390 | 0.98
